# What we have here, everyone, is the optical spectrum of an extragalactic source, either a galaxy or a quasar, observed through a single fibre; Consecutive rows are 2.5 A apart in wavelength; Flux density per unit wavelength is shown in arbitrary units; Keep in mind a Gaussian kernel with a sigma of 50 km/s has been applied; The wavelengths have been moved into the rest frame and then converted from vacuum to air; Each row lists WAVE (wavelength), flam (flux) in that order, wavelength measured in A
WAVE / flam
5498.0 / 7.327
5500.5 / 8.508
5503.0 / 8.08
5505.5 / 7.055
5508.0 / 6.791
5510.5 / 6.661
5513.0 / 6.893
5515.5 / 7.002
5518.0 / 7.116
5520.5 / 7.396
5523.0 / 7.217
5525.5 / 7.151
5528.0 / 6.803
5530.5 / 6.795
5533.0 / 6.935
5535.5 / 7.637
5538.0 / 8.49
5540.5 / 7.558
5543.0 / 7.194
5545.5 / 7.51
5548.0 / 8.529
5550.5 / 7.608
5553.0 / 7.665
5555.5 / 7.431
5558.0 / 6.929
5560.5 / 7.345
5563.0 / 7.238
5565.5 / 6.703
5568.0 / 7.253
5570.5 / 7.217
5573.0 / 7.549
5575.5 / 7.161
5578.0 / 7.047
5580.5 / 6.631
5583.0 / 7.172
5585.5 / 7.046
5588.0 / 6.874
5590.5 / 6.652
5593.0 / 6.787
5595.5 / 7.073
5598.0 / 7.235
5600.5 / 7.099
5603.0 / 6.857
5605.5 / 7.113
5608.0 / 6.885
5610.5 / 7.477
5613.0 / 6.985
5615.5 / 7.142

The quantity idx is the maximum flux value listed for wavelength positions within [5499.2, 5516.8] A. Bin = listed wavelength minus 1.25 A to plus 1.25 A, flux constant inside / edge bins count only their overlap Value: 8.508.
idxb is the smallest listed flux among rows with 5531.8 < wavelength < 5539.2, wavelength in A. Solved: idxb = 6.935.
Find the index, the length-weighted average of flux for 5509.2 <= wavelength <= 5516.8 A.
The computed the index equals 6.85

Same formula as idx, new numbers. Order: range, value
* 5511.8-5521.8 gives 7.396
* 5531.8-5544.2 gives 8.49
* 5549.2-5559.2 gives 7.665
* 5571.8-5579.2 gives 7.549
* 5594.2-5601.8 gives 7.235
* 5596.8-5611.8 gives 7.477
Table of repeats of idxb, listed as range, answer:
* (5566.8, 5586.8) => 6.631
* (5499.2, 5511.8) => 6.661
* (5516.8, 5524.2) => 7.116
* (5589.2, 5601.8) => 6.652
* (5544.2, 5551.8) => 7.51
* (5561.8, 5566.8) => 6.703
